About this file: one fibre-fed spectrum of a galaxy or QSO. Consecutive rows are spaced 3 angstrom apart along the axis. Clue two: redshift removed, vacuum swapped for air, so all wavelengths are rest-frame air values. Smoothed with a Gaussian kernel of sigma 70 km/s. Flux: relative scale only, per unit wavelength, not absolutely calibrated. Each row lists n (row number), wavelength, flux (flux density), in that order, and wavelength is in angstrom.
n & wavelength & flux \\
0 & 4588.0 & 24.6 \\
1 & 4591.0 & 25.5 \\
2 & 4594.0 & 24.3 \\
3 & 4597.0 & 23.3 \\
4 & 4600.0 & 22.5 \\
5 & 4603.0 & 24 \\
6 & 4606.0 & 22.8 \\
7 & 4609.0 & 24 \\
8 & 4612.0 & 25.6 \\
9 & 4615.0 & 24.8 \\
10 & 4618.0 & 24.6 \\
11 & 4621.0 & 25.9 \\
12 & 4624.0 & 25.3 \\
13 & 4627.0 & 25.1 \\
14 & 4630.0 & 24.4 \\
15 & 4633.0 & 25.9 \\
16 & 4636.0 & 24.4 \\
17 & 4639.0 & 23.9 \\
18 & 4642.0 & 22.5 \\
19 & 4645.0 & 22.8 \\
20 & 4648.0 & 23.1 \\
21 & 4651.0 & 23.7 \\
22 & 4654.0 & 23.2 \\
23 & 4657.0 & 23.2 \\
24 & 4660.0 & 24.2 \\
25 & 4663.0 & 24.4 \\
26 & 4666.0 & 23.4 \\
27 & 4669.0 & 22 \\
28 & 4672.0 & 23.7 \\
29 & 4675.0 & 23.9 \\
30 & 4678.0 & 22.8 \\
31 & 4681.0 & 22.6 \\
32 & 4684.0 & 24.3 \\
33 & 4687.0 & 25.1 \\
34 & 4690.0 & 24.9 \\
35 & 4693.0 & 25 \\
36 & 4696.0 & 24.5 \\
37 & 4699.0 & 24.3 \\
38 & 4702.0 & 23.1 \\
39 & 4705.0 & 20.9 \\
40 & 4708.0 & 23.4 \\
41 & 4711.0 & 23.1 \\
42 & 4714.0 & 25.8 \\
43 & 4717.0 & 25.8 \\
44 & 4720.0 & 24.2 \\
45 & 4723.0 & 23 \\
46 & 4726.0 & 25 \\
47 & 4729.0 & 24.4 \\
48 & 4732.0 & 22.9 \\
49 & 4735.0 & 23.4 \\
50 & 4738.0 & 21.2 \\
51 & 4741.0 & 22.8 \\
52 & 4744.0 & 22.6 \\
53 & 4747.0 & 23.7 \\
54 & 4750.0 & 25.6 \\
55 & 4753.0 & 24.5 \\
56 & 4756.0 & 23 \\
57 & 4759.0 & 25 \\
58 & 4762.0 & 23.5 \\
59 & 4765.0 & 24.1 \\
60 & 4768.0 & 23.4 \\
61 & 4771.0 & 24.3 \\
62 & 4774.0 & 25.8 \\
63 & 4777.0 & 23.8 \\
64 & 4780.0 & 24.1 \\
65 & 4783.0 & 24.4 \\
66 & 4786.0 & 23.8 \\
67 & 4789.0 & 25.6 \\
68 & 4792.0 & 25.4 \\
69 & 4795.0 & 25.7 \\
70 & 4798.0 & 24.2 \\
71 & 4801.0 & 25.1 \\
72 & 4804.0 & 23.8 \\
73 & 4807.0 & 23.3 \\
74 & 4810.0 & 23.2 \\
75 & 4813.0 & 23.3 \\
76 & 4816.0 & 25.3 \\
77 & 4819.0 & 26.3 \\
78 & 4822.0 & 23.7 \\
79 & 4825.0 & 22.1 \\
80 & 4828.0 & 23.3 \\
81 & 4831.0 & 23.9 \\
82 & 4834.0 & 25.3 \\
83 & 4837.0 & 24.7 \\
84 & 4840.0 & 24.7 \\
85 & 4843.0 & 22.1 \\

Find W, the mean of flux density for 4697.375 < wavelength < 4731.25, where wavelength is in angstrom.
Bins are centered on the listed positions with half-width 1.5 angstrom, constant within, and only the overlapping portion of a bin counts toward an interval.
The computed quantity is 23.9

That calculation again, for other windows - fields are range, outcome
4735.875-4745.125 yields 22.3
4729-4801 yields 24.1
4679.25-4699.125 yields 24.4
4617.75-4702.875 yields 24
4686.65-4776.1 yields 23.9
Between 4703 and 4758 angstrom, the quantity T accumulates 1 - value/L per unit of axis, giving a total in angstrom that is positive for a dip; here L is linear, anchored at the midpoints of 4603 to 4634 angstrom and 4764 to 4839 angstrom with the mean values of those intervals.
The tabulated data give 1.94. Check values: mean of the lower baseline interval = 24.8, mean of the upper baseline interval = 24.3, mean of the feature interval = 23.6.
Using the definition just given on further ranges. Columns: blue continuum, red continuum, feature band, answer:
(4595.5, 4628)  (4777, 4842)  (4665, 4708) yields 1.3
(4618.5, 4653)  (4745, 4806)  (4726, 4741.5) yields 0.8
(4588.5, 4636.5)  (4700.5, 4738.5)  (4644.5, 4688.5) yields 1.0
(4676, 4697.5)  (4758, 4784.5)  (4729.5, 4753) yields 0.9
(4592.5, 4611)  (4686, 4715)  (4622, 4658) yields -0.4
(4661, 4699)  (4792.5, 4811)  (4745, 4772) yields 0.1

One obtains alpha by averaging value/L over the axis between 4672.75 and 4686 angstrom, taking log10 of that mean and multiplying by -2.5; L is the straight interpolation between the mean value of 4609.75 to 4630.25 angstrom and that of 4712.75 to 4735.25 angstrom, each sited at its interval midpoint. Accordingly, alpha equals 0.05 mag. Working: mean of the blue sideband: 25.1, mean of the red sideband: 24.3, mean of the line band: 23.5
